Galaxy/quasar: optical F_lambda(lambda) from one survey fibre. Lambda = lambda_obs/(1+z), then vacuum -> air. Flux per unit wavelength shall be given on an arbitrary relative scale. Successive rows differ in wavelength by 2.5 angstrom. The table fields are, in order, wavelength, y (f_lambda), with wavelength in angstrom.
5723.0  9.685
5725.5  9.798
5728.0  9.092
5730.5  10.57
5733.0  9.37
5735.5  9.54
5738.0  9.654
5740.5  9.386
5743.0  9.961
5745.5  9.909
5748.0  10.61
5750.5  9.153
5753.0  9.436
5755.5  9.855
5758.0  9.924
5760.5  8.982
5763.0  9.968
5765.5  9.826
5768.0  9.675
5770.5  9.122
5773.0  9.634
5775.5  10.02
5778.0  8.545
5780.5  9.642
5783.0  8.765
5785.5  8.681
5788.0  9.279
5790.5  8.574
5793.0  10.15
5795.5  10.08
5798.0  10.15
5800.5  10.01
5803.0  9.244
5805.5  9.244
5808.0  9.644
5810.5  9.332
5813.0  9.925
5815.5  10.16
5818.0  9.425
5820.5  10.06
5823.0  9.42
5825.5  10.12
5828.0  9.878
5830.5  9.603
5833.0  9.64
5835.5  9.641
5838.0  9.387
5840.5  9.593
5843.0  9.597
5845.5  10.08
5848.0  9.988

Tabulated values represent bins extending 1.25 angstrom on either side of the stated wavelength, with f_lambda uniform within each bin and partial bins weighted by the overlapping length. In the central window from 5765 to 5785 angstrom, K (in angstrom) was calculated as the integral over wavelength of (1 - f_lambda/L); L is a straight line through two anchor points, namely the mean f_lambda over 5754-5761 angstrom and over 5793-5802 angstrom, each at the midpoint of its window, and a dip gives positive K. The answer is 1.0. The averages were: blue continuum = 9.65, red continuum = 10.1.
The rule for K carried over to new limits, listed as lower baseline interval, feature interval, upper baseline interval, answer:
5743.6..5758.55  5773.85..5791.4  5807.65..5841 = 1.21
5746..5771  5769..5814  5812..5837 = 1.32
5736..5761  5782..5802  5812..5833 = 0.62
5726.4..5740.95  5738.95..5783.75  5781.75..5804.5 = -0.26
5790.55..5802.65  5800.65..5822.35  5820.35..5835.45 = 0.40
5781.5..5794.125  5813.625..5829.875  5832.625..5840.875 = -0.74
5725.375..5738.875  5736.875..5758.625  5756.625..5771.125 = -0.29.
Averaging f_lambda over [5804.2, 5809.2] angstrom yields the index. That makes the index 9.44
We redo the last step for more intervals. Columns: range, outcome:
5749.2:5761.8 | 9.48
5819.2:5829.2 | 9.87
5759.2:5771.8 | 9.52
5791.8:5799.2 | 10.1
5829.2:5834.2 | 9.62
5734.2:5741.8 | 9.53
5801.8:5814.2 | 9.48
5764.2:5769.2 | 9.75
